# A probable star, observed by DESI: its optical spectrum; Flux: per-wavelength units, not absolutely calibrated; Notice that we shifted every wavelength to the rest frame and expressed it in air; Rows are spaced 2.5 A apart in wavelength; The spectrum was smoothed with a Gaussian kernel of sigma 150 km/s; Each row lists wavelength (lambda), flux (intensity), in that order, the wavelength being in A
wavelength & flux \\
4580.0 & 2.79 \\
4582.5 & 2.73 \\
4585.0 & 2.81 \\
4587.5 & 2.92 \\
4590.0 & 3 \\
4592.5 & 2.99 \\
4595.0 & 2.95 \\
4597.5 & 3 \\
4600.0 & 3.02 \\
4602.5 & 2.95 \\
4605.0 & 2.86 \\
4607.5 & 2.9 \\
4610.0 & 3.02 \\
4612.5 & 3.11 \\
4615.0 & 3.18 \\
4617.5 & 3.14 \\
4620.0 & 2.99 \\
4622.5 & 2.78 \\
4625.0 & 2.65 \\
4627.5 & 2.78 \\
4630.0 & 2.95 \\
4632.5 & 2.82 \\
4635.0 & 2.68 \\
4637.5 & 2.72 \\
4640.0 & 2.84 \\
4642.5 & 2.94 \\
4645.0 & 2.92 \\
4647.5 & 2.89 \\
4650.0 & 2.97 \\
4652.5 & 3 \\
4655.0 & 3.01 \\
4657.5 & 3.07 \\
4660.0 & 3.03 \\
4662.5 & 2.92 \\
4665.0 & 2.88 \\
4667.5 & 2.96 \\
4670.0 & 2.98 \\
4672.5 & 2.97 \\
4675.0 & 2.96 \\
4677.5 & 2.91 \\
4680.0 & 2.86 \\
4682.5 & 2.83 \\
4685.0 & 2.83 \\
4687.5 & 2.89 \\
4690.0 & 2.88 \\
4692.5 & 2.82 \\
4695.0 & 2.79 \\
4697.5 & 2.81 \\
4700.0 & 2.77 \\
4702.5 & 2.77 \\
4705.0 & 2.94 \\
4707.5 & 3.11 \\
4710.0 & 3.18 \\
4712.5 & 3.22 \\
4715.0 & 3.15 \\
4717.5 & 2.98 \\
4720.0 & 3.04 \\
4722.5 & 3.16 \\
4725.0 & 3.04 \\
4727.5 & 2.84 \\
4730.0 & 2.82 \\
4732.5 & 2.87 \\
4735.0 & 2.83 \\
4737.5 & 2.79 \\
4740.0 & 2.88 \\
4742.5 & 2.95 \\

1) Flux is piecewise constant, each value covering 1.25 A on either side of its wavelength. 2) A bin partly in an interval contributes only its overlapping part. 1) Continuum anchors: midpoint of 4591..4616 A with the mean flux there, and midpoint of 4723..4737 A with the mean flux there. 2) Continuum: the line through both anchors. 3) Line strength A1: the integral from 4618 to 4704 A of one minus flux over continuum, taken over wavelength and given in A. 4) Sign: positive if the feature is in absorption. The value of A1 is 1.95 A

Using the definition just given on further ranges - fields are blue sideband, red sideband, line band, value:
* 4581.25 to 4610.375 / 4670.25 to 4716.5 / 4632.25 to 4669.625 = 0.2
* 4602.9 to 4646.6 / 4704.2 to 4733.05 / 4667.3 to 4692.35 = 0.7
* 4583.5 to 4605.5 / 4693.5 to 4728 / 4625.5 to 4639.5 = 0.8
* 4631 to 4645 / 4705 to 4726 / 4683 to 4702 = 1.2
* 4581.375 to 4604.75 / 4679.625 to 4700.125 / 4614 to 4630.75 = -0.1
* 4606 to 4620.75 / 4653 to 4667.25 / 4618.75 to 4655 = 1.9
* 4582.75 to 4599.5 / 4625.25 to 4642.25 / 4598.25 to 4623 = -1.1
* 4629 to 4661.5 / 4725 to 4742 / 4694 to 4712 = -0.3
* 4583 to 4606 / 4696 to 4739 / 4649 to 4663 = -0.3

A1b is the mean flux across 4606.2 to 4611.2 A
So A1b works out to 2.96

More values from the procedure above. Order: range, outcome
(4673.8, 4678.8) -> 2.93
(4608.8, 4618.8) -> 3.11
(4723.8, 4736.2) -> 2.88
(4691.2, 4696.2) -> 2.81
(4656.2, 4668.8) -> 2.97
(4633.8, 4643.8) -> 2.8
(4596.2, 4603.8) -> 2.99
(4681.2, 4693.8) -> 2.85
